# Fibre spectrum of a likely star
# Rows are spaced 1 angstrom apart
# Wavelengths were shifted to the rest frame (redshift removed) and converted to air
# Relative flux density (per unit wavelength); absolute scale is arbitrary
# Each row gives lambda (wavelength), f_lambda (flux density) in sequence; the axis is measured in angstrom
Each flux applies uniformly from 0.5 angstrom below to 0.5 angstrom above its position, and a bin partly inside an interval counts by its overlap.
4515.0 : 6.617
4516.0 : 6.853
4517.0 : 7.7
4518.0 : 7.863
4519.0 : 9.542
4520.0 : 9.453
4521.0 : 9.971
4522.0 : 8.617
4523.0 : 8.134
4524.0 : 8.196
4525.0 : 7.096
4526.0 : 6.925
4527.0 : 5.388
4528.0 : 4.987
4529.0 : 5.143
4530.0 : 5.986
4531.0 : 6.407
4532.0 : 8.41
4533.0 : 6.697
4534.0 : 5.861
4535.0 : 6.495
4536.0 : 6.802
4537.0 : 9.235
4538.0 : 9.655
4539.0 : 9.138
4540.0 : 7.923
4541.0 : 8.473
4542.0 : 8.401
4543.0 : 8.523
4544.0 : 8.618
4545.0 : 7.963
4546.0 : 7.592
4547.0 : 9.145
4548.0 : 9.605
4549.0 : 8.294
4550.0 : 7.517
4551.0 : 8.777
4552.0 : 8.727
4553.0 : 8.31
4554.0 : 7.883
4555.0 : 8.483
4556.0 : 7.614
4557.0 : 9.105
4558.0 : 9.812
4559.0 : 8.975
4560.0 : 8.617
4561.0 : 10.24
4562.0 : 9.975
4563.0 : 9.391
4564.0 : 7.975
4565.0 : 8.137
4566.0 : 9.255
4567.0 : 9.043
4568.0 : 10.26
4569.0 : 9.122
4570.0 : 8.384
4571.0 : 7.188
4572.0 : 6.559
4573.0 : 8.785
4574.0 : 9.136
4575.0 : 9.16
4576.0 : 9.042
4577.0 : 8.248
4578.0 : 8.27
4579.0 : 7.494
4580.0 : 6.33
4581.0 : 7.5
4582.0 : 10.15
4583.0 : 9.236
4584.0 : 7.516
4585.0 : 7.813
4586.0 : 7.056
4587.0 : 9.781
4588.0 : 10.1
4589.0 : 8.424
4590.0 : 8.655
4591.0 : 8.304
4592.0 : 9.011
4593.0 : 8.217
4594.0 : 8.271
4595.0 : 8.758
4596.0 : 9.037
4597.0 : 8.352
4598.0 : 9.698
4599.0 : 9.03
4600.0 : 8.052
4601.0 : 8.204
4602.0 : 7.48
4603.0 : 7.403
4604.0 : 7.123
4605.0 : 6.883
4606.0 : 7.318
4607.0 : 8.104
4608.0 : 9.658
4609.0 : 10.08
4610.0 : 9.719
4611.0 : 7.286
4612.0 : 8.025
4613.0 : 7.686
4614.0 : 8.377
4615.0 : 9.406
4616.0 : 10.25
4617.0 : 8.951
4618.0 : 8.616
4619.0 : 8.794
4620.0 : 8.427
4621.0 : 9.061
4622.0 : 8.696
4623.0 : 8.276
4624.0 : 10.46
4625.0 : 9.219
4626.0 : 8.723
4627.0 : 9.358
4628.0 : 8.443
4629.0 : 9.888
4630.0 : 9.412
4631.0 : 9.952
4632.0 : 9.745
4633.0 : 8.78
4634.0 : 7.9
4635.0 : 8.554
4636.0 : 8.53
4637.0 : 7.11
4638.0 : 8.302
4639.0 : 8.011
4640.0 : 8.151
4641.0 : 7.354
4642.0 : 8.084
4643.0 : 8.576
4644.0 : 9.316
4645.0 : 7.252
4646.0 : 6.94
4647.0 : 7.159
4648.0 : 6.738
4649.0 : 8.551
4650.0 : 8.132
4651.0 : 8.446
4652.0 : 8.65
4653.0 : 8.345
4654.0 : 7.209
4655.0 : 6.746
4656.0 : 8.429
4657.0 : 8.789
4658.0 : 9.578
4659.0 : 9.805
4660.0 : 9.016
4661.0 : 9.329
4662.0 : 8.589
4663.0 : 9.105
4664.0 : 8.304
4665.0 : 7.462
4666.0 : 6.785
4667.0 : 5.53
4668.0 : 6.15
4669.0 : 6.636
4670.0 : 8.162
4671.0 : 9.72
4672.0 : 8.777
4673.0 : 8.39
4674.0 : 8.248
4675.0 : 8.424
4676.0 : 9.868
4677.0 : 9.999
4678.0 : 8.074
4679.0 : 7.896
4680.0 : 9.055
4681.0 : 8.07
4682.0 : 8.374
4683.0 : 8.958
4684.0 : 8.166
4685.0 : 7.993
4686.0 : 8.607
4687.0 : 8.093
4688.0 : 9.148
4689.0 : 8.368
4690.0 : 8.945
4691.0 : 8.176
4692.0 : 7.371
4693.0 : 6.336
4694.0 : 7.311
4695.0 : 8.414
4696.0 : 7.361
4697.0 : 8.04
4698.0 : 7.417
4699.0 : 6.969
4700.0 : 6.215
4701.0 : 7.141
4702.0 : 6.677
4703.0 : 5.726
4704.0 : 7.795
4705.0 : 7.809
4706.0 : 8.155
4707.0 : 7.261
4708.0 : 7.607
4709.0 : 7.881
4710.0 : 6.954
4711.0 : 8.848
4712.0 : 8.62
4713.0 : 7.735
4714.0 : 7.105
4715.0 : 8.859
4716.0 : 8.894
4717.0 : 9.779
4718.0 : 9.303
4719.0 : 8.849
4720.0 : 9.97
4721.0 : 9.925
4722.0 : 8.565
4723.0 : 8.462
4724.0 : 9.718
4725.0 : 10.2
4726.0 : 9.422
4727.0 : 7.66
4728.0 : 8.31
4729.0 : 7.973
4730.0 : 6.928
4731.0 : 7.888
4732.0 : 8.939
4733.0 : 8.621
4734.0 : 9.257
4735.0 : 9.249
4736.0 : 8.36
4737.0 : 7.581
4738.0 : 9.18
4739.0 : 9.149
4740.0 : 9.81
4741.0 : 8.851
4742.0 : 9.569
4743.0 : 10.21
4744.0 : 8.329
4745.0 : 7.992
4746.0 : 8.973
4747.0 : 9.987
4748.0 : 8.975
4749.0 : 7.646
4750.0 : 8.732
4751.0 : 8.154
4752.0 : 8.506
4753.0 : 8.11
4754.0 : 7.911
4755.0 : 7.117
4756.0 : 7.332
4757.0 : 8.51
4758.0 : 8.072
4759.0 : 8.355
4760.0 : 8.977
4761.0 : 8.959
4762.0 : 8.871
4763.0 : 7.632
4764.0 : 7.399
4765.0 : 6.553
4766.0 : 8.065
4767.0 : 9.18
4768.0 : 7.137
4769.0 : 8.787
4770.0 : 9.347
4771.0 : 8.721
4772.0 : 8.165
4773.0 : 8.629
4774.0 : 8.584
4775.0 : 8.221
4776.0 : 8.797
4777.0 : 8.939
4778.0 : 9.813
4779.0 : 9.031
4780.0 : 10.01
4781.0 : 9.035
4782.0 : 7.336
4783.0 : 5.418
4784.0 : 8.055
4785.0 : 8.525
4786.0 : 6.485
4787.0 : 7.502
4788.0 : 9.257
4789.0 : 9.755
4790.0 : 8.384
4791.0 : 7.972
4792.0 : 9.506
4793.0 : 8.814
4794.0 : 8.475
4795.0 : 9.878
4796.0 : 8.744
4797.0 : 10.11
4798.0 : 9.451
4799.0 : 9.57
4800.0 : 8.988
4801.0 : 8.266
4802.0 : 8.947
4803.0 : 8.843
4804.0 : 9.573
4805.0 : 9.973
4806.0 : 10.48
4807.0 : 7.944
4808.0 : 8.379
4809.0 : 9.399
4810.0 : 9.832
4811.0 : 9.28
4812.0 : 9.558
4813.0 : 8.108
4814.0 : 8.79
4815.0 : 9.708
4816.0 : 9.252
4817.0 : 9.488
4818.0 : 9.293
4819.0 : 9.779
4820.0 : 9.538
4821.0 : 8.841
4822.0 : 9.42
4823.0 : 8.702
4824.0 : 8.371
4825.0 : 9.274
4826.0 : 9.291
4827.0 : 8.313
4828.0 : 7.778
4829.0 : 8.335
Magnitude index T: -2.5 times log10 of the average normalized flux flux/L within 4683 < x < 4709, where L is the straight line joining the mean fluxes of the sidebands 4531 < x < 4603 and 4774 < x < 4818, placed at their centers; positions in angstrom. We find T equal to 0.135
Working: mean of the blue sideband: 8.45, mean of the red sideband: 8.88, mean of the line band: 7.67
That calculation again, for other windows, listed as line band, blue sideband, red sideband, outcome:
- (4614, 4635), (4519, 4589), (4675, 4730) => -0.11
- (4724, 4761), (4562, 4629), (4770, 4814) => 0.02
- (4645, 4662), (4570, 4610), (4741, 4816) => 0.03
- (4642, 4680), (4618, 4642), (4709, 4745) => 0.07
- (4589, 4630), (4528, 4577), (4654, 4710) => -0.06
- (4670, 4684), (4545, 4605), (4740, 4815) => -0.02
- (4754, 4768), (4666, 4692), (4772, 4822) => 0.09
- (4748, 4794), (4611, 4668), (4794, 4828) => 0.08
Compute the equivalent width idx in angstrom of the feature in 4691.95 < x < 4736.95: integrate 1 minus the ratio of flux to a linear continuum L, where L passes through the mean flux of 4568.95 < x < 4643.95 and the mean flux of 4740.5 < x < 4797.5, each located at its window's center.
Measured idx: 2.0 angstrom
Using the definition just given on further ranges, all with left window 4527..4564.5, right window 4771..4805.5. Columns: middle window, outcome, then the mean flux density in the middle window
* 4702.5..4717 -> 1.1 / 7.87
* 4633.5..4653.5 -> 0.8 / 8.01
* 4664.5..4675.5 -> 1.0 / 7.66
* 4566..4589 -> -0.9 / 8.48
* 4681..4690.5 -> 0.0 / 8.49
